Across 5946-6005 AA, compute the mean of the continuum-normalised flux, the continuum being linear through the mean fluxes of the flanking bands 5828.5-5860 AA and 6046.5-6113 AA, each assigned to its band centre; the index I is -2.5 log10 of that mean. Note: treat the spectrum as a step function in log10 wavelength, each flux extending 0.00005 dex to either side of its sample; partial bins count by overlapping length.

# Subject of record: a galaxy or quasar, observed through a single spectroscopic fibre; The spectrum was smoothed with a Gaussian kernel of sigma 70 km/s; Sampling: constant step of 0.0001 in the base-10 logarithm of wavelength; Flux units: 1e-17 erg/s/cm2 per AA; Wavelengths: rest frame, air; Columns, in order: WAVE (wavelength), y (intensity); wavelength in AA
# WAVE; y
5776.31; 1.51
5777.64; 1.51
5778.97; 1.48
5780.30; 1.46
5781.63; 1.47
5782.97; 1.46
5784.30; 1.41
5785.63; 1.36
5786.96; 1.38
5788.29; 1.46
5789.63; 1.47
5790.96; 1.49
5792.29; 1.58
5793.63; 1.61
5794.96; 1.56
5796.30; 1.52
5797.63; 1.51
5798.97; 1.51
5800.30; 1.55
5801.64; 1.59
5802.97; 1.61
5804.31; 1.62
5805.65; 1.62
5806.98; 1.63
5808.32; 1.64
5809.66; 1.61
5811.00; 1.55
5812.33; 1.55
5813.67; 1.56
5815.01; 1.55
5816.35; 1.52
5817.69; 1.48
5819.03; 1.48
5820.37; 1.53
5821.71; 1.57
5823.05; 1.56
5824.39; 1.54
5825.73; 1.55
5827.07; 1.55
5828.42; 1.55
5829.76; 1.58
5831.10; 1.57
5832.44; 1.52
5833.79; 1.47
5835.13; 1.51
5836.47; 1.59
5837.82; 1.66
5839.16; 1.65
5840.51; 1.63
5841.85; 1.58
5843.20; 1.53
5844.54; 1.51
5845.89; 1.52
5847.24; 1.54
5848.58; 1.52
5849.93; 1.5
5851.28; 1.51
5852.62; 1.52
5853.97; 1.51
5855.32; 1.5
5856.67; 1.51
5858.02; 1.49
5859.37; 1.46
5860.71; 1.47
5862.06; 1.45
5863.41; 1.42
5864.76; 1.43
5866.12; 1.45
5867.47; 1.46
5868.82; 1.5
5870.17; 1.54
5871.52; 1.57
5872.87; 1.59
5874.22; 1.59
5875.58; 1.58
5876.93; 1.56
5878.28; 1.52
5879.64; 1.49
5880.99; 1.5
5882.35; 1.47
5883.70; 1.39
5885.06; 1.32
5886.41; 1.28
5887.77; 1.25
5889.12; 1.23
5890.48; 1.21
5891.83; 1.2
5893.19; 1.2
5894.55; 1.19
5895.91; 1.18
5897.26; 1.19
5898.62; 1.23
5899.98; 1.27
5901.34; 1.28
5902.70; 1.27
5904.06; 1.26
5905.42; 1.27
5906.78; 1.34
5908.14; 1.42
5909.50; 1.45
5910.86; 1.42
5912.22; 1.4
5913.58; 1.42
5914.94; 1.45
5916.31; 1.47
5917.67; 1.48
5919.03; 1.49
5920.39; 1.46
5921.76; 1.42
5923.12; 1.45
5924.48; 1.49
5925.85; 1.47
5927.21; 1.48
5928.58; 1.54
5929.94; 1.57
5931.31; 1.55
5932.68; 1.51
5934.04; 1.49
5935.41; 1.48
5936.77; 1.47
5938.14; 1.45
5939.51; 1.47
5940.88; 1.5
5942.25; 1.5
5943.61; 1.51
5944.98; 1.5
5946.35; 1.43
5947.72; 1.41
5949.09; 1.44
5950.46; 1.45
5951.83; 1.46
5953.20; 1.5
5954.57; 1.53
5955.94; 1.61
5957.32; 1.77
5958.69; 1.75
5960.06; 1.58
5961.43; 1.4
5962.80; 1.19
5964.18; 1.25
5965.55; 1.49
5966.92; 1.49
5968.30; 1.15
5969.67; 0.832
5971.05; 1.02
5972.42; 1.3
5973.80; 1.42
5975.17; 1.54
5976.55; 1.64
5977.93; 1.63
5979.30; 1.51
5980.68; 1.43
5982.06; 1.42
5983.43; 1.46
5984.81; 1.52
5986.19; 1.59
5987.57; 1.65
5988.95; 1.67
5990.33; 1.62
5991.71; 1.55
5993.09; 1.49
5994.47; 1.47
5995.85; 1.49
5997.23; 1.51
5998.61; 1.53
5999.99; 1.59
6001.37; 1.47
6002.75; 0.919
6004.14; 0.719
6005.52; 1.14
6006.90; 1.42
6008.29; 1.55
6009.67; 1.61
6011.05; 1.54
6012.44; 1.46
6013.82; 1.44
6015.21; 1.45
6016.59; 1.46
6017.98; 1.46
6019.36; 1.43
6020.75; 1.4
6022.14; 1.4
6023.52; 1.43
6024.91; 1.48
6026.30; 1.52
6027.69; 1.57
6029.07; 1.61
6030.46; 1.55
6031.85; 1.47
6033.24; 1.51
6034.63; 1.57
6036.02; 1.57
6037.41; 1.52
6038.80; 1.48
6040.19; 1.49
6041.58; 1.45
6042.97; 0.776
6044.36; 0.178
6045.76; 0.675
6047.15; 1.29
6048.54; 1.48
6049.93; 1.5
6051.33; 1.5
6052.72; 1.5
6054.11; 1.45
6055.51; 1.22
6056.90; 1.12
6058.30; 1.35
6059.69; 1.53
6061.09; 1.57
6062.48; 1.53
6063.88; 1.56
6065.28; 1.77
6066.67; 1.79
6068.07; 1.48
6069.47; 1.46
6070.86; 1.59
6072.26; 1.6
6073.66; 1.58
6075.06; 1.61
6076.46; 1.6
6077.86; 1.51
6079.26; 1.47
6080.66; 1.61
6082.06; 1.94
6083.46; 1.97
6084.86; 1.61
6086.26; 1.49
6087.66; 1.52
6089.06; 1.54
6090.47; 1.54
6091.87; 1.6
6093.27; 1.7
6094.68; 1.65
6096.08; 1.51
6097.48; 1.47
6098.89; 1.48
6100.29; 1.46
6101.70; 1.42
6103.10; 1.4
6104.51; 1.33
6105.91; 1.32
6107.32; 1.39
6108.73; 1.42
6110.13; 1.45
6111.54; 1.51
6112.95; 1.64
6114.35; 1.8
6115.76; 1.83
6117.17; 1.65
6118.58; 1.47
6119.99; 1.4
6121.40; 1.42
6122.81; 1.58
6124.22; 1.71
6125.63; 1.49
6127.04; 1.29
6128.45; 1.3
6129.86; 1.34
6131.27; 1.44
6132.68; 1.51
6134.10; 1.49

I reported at 0.066 mag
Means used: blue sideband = 1.54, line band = 1.44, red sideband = 1.52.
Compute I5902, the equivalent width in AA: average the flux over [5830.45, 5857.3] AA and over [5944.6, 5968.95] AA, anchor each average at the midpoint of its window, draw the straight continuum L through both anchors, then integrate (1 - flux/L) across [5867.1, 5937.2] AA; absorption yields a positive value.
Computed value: 4.4 AA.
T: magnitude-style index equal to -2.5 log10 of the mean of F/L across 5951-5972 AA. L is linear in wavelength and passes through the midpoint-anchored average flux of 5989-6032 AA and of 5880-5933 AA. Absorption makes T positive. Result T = 0.01 mag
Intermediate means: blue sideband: 1.37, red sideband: 1.45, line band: 1.4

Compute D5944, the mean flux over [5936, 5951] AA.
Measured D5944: 1.47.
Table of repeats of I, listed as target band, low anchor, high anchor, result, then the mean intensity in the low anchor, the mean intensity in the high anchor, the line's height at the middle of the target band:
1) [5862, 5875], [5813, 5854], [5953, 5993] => 0.016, 1.54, 1.47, 1.52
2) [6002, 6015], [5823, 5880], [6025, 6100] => 0.138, 1.53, 1.48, 1.5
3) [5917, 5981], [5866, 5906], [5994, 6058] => -0.066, 1.37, 1.38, 1.37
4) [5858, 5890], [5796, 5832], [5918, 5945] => 0.049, 1.56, 1.49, 1.52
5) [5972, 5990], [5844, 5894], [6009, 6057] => -0.086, 1.45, 1.39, 1.41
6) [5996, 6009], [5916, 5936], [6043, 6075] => 0.085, 1.49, 1.39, 1.43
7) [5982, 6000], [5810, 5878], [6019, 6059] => -0.103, 1.53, 1.36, 1.4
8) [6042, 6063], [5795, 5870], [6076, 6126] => 0.238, 1.54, 1.55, 1.55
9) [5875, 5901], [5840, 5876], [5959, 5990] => 0.126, 1.51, 1.42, 1.49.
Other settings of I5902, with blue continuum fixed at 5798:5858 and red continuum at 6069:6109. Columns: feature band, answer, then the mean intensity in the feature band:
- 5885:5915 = 5.1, 1.29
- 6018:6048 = 3.8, 1.35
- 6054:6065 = 0.8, 1.43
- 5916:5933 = 0.6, 1.49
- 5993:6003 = 0.6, 1.45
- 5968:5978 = 1.6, 1.3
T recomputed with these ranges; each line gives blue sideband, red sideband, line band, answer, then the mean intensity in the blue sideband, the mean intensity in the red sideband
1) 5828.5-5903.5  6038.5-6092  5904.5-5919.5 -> 0.03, 1.45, 1.46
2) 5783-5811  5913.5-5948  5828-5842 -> -0.04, 1.54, 1.48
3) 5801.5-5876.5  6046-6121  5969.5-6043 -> 0.06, 1.54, 1.53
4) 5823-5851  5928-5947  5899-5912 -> 0.14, 1.55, 1.5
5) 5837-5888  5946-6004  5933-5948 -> -0.01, 1.5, 1.45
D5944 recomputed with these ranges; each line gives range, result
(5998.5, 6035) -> 1.43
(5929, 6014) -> 1.45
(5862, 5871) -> 1.47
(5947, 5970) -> 1.44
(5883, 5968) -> 1.41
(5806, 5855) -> 1.55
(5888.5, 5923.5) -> 1.33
